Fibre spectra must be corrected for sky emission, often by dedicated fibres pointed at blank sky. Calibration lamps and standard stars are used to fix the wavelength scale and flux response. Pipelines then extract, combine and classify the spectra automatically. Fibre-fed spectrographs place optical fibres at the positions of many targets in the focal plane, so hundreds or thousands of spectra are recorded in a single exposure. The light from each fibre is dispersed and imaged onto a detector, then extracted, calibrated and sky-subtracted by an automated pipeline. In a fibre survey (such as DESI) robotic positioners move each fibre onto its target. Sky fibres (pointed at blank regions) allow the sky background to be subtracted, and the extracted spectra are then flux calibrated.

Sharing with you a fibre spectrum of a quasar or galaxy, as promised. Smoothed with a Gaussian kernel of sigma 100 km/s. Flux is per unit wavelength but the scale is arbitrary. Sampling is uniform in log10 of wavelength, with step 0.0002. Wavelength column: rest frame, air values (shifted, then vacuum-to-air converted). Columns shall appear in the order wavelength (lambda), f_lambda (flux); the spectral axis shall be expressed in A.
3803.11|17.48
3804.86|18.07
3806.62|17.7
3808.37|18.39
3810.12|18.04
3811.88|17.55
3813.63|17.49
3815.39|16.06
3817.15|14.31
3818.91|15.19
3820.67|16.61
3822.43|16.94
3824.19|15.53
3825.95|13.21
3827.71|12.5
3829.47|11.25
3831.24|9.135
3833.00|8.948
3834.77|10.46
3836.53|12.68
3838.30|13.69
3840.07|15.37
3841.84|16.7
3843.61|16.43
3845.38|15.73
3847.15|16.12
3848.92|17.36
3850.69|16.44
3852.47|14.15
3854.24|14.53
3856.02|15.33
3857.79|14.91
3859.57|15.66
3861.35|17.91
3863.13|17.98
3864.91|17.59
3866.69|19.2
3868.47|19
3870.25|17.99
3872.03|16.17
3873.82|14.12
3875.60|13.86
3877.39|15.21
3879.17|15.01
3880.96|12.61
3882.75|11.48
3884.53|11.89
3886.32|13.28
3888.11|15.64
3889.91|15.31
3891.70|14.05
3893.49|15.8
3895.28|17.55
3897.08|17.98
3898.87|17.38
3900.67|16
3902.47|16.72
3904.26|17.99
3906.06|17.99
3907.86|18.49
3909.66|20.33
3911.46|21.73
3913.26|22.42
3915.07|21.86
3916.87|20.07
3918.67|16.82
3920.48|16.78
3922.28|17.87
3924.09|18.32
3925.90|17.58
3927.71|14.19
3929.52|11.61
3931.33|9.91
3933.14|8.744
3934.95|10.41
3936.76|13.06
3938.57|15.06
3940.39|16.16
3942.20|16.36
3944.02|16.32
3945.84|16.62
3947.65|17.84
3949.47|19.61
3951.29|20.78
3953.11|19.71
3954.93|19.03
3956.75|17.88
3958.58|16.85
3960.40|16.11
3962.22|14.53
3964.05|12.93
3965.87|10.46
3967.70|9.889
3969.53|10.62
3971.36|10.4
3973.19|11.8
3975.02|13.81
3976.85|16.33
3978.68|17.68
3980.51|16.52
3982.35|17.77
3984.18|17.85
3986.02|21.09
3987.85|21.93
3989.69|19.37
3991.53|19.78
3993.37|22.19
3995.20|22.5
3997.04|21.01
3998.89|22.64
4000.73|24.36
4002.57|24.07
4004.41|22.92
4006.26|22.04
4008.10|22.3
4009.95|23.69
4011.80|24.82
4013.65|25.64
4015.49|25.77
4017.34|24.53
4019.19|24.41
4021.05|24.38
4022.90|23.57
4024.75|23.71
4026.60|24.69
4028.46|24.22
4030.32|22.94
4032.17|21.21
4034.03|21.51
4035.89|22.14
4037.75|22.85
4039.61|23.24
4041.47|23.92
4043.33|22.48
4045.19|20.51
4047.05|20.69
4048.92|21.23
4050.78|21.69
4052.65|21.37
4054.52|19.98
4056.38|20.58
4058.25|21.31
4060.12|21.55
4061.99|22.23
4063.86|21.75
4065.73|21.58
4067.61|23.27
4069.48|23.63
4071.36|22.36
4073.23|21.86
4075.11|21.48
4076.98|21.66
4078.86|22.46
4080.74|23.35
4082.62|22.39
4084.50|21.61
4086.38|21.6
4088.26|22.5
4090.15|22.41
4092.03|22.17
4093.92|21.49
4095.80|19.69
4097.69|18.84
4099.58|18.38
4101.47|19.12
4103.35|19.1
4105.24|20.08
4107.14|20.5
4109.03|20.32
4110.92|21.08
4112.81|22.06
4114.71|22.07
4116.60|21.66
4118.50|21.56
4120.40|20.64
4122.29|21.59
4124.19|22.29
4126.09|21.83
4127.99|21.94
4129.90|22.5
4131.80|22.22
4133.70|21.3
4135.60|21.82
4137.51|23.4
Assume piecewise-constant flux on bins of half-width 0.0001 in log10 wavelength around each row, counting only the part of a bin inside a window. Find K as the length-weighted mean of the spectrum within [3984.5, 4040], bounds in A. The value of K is 22.9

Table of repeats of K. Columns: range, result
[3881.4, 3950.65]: 16.2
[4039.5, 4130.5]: 21.5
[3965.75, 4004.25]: 18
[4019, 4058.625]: 22.4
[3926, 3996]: 15.9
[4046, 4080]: 21.7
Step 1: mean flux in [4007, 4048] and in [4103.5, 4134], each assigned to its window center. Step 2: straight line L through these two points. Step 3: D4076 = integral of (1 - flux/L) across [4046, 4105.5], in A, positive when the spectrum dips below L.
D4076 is 2.53 A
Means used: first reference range 23.3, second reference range 21.4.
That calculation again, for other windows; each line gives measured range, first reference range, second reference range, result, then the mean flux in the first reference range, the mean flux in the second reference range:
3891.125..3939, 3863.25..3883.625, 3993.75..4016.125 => 3.96 A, 15.7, 23.4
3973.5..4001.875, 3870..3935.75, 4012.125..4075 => 0.71 A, 16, 22.6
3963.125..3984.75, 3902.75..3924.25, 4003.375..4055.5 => 7.56 A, 19.2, 22.9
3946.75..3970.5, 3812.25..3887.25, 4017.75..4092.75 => 3.72 A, 14.9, 22.3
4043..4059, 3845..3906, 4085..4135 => -1.00 A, 15.9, 21.1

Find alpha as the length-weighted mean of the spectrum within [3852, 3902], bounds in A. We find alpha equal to 15.6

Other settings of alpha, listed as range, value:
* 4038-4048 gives 22.2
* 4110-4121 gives 21.5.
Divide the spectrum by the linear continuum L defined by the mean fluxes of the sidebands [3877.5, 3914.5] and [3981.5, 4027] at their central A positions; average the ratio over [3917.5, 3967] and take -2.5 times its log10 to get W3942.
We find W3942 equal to 0.220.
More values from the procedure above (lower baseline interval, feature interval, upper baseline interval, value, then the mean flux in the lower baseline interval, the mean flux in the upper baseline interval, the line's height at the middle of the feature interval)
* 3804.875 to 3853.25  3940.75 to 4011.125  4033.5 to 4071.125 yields 0.09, 15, 21.9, 19.5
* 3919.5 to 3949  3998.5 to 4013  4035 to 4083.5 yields -0.23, 14.9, 22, 18.9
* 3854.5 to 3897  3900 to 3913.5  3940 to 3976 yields -0.21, 15.6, 15.4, 15.5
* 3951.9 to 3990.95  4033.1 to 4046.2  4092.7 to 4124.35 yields -0.22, 15.9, 20.6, 18.2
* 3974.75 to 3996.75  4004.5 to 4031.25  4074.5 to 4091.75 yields -0.19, 19.1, 22.2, 20.1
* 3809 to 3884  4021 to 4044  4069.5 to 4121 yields -0.17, 15.2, 21.2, 19.7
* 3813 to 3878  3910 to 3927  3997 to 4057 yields -0.06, 15.2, 22.9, 18.3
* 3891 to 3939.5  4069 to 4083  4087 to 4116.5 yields -0.11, 16.5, 20.7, 20.1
